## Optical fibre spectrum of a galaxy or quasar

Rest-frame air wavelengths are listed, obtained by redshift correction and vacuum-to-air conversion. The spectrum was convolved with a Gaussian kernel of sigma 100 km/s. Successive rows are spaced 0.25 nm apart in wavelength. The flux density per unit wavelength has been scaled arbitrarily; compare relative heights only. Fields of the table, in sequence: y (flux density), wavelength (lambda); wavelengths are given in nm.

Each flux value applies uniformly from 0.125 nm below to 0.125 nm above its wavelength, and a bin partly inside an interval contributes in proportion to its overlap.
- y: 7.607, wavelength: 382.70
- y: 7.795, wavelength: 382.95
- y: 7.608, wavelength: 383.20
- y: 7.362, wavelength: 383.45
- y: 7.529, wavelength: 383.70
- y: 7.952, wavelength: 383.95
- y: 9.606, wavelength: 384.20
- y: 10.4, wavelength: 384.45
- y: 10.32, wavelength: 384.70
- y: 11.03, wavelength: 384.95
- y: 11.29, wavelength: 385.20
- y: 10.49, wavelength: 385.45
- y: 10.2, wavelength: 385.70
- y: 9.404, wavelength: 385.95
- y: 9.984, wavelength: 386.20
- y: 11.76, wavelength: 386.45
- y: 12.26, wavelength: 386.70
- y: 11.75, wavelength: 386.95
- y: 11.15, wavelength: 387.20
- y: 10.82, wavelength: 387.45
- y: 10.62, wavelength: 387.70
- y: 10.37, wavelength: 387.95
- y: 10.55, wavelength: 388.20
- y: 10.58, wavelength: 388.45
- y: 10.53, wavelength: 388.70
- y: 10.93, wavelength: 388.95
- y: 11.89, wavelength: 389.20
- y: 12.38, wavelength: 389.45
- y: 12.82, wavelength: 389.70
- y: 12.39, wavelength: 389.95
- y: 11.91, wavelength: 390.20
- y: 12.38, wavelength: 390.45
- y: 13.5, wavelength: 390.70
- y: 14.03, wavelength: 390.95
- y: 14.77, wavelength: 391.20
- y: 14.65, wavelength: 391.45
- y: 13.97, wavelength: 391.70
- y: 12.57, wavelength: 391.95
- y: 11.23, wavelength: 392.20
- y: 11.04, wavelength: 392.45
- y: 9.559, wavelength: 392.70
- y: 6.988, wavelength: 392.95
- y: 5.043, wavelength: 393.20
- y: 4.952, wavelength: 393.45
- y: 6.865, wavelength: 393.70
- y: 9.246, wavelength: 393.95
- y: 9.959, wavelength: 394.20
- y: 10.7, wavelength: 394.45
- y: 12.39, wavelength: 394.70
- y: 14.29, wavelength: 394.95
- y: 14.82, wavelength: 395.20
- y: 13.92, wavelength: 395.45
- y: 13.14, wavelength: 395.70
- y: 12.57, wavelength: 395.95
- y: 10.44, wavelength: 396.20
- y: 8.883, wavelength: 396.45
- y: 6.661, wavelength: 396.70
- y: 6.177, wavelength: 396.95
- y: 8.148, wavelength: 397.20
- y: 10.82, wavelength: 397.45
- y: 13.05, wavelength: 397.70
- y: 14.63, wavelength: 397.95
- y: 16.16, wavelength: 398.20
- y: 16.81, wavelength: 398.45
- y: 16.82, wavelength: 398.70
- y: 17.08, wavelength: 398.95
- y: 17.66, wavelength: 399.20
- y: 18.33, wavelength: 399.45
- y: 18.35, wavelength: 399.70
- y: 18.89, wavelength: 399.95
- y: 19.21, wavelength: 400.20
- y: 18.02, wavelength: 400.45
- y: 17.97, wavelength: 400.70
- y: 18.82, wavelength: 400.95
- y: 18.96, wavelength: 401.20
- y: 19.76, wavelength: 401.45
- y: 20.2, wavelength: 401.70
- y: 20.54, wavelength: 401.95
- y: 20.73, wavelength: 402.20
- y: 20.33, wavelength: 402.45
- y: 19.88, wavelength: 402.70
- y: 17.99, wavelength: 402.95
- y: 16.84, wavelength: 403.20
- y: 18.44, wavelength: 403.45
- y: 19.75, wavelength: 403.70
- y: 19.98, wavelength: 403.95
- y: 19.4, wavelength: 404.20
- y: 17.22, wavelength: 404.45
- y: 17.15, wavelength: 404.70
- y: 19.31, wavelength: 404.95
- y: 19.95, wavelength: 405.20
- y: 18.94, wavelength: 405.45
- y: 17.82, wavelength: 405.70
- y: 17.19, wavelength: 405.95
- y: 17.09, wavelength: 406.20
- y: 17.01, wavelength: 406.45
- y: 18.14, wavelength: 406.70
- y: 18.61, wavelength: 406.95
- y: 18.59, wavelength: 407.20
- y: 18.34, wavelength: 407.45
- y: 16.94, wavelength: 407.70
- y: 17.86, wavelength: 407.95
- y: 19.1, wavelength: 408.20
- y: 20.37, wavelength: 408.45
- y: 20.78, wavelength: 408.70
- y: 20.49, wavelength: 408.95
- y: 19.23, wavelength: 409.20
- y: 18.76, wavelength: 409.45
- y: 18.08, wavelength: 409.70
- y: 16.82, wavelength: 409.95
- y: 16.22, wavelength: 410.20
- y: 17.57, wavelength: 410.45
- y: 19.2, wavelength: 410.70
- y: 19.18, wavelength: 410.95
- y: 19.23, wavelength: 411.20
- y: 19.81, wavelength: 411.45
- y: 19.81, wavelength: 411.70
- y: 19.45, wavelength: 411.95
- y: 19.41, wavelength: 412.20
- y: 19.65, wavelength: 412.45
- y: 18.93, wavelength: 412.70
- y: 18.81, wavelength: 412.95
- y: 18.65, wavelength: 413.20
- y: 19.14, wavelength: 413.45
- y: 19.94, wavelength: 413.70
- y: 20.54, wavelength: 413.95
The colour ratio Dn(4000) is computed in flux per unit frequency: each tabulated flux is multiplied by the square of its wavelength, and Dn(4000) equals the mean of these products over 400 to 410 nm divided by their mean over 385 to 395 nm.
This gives 1.84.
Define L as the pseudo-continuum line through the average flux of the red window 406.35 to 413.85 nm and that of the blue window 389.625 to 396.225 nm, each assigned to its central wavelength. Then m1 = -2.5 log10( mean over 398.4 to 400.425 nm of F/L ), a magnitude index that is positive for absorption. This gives -0.25 mag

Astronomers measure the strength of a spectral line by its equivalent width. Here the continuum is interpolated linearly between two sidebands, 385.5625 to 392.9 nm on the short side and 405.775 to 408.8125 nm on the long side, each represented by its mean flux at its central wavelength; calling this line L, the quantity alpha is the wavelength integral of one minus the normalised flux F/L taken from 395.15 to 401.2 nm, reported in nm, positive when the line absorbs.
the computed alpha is 0.20 nm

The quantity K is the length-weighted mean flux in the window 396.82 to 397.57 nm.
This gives 8.35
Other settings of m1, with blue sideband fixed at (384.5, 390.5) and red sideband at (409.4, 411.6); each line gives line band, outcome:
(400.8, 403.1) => -0.247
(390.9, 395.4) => 0.175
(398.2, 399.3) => -0.160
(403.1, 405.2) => -0.142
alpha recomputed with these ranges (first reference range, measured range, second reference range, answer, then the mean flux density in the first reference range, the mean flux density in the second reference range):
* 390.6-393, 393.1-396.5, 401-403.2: 0.932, 12.4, 19.6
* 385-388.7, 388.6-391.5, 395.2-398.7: -0.384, 10.8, 11.9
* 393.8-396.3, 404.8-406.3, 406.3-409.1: -0.067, 12.1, 18.7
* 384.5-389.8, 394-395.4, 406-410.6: 0.132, 11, 18.3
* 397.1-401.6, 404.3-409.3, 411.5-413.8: -0.092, 16.7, 19.3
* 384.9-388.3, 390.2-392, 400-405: -0.064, 10.8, 19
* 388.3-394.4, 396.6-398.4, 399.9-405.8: 0.501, 11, 19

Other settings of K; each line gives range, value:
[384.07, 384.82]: 10.1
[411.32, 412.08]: 19.7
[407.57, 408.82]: 19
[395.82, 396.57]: 10.7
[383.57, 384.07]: 7.73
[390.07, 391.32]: 13.3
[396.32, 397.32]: 7.48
